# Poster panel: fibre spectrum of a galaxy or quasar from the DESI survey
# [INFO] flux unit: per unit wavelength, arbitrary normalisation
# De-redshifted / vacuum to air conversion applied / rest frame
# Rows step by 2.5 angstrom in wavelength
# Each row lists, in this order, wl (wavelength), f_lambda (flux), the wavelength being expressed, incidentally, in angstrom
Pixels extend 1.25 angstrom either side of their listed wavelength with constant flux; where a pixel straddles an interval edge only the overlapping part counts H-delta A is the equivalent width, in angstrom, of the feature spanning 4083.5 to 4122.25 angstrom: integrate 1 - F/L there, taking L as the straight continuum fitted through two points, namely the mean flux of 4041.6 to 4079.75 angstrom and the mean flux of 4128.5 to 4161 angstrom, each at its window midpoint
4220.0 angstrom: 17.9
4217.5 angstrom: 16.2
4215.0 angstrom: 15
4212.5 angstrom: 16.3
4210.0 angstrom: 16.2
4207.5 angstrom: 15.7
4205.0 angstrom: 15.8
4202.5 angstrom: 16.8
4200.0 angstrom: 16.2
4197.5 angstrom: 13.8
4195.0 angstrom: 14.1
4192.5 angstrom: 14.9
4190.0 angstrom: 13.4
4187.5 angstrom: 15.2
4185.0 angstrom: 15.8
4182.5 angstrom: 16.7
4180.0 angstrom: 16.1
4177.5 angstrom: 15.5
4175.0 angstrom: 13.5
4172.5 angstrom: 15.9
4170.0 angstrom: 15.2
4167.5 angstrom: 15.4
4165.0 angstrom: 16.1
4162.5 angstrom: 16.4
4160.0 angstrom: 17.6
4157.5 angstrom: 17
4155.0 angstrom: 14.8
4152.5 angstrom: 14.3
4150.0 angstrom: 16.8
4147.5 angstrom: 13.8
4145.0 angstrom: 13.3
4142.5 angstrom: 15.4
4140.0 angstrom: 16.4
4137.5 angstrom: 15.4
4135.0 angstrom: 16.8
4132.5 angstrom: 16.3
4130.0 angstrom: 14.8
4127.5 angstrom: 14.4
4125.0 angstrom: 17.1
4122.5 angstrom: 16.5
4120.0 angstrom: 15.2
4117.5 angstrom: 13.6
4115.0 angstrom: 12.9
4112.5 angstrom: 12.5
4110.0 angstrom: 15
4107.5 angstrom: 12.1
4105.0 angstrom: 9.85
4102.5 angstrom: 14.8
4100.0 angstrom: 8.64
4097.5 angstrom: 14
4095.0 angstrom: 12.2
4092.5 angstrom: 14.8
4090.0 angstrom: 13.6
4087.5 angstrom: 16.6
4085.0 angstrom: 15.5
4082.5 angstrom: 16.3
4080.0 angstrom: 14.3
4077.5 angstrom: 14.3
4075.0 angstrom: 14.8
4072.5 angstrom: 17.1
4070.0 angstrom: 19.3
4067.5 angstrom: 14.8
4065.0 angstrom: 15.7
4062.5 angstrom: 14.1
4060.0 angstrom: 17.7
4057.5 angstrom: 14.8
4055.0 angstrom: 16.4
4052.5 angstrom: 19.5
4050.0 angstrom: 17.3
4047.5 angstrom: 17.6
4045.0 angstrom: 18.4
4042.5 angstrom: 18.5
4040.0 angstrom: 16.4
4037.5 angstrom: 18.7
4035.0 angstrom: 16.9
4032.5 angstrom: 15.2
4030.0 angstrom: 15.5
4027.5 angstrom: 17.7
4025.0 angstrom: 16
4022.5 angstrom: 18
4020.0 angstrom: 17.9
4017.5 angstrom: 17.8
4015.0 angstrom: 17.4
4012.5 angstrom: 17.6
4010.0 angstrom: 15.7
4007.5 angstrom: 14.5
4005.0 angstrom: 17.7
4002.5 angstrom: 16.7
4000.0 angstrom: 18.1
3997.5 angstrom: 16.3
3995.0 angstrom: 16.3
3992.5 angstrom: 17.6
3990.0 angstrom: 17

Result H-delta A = 6.2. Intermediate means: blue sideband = 16.6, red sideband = 15.6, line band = 13.5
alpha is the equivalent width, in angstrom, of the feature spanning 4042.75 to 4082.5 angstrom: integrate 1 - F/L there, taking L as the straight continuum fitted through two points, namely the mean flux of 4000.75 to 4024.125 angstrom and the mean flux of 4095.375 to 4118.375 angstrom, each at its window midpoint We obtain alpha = -4.8 angstrom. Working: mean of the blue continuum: 17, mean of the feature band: 16.5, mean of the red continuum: 12.6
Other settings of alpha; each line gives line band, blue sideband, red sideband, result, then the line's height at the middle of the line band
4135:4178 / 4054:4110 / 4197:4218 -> -0.44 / 15.3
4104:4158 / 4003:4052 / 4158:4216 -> 4.61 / 16.1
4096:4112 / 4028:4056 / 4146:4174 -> 3.96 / 16.5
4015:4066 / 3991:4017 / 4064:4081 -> -2.36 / 16.3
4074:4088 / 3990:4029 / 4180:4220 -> 1.04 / 16.5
